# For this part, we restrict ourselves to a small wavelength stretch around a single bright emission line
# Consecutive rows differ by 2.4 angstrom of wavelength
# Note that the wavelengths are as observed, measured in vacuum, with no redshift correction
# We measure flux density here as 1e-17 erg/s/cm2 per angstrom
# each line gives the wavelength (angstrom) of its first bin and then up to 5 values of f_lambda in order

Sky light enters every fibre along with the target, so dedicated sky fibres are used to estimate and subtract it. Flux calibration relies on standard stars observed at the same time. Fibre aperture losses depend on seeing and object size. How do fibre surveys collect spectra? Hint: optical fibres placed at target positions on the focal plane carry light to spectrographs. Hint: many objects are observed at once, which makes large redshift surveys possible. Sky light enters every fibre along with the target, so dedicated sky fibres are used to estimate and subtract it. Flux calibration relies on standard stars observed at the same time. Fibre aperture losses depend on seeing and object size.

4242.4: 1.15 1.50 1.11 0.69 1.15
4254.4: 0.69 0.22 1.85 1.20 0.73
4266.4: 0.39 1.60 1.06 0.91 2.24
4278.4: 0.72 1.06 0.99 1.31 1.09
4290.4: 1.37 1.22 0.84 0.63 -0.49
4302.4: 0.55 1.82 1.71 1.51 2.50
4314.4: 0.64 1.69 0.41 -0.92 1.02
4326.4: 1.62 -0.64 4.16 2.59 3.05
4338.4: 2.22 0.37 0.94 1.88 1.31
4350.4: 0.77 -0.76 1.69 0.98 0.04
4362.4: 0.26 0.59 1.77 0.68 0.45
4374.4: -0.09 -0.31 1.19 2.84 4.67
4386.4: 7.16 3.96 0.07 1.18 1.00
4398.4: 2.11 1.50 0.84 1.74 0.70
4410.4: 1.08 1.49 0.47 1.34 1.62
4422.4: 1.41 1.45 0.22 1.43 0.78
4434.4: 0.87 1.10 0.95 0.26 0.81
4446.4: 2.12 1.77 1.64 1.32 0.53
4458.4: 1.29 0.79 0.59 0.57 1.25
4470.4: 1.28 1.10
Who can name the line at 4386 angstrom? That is [O II] 3727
